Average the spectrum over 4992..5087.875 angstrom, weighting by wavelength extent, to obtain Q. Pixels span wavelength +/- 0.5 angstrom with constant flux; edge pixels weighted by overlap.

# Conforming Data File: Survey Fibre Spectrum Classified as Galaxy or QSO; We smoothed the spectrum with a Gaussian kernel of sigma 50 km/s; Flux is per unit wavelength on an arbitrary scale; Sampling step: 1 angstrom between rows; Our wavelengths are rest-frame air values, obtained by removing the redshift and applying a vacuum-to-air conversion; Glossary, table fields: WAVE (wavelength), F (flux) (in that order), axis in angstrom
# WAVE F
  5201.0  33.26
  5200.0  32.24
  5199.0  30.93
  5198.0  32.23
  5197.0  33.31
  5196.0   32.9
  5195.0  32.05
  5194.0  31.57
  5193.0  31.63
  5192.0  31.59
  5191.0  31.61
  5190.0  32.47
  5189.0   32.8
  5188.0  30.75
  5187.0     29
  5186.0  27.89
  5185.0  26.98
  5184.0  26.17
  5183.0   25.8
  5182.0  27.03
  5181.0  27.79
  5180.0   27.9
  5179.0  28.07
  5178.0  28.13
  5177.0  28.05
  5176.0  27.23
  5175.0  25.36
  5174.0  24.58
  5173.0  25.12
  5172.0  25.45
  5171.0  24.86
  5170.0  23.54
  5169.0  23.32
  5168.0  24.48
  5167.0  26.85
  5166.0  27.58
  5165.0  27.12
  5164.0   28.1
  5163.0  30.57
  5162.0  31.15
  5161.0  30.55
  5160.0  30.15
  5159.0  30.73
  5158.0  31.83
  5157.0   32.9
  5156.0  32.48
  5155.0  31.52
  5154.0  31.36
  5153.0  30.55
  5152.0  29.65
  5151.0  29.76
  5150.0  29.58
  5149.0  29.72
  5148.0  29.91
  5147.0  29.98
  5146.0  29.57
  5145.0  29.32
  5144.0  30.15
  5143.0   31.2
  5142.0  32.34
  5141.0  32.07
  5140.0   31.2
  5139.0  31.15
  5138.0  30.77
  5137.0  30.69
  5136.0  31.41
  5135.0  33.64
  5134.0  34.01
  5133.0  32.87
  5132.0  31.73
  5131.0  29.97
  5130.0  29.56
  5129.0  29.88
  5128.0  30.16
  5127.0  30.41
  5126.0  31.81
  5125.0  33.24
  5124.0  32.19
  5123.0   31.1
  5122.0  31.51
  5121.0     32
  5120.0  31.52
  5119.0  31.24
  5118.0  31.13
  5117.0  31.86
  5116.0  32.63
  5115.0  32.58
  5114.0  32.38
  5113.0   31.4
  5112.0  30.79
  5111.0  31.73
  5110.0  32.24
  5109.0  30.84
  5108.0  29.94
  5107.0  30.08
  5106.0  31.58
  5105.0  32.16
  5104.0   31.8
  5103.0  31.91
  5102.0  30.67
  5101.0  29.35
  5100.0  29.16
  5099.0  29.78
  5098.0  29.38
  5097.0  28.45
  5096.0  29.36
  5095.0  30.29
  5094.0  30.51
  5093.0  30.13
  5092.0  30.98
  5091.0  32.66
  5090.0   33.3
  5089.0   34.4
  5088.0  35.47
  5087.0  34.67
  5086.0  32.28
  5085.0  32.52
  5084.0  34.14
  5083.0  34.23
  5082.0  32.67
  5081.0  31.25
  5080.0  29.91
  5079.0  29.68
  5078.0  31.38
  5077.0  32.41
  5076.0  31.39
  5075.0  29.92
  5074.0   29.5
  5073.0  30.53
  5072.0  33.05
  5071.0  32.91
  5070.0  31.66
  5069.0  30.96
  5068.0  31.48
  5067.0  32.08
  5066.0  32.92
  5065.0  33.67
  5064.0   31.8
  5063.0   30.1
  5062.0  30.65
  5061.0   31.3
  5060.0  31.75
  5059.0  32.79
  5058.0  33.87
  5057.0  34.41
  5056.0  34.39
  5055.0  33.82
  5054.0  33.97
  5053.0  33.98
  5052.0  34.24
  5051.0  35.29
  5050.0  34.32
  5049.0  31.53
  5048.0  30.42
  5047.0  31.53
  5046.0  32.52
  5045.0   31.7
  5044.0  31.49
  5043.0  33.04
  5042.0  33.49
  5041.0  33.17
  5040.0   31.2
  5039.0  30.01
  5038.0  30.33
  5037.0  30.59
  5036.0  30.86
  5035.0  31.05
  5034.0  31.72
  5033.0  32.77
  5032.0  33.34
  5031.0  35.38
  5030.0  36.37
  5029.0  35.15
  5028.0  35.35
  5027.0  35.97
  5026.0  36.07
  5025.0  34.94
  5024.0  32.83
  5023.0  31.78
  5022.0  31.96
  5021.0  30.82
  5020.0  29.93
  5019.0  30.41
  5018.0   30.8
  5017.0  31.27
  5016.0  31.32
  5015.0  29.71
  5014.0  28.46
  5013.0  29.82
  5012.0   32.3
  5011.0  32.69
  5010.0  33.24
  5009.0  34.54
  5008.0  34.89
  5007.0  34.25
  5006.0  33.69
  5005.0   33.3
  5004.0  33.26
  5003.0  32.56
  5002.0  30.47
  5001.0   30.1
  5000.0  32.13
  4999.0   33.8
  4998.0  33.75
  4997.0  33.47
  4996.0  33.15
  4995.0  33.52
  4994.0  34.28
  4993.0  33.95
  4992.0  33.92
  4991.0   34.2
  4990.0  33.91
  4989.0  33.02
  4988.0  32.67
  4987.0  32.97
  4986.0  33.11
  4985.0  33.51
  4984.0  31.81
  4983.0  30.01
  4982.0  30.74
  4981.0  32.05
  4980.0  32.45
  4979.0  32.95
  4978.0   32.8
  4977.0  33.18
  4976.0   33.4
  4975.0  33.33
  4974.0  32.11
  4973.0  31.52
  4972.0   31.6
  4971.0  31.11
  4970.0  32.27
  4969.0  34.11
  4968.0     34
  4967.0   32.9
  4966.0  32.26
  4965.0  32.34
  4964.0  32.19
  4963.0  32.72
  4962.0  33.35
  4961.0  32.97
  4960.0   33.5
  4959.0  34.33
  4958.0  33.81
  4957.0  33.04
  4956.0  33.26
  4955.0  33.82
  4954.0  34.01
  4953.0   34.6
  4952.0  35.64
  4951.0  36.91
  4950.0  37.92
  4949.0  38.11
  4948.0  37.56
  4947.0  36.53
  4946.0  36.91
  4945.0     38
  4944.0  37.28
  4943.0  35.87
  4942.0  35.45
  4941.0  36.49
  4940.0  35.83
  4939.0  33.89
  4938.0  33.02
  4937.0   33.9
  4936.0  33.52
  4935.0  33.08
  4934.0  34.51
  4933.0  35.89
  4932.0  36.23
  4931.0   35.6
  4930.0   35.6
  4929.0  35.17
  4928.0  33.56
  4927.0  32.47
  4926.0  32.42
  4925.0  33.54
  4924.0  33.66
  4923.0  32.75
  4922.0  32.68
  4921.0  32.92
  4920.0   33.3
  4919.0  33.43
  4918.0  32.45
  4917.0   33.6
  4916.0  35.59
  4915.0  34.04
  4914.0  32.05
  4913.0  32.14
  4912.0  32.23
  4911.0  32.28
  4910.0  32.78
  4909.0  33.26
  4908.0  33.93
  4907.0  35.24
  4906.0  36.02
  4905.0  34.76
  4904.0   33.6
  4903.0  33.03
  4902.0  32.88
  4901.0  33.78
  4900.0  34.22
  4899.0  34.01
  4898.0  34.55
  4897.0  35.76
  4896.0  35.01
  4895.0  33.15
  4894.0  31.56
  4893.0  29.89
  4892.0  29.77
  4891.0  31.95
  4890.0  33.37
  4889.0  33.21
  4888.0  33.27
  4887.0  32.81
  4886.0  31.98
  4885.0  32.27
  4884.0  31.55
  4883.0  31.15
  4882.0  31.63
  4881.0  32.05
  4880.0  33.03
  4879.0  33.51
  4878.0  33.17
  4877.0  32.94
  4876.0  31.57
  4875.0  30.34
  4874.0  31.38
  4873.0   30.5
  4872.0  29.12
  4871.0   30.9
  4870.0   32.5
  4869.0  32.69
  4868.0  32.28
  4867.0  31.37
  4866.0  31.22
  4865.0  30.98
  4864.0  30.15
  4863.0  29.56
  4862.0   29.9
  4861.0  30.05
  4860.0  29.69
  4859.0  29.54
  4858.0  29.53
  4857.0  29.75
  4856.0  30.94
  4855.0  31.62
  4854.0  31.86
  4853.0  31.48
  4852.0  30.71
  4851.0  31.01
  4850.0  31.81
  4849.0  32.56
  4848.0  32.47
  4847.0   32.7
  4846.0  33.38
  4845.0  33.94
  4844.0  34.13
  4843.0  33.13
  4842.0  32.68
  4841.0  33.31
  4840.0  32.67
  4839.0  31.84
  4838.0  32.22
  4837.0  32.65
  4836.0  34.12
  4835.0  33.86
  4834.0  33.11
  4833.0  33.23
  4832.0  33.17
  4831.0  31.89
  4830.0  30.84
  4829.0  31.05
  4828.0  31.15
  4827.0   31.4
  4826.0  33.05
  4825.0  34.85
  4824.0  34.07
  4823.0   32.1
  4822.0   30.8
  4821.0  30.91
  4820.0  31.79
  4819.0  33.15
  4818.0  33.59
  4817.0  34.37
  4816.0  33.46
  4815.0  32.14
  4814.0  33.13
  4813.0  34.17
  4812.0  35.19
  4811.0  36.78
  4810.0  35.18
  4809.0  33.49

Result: 32.5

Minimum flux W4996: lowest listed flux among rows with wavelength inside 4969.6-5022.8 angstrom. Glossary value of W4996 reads 28.46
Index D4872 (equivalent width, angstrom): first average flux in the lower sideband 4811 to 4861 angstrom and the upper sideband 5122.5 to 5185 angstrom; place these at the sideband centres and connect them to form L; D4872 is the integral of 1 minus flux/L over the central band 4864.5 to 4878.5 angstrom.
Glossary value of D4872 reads 0.2 angstrom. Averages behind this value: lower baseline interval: 32.4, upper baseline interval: 29.4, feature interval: 31.5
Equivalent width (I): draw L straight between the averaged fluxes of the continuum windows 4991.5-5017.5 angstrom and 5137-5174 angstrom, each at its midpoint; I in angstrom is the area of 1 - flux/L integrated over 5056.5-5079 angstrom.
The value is -0.4 angstrom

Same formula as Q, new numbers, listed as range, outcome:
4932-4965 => 34.9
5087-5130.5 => 31.3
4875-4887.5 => 32.2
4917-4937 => 33.8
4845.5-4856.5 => 31.9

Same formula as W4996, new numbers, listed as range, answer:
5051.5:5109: 28.45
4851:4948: 29.12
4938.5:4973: 31.11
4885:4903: 29.77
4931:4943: 33.02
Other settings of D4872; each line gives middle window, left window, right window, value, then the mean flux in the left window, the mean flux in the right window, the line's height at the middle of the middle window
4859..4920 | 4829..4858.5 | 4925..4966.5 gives 1.72 angstrom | 32.3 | 34.7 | 33.4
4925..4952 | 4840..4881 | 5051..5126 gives -3.18 angstrom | 31.6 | 31.8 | 31.7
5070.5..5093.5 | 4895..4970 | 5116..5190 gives -0.76 angstrom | 34.2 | 29.7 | 31.1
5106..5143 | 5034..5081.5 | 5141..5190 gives -1.90 angstrom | 32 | 28.7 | 30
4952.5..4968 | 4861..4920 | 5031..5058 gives -0.35 angstrom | 32.5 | 32.6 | 32.6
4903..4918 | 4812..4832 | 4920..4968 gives 0.16 angstrom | 32.6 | 34.5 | 34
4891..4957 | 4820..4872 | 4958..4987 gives -3.87 angstrom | 31.9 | 32.6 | 32.3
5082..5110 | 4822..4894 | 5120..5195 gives -1.27 angstrom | 31.9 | 29.7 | 30.1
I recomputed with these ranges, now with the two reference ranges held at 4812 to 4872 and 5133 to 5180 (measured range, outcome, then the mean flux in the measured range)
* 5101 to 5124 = -1.4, 31.5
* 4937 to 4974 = -3.9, 34.4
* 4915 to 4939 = -1.9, 33.9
